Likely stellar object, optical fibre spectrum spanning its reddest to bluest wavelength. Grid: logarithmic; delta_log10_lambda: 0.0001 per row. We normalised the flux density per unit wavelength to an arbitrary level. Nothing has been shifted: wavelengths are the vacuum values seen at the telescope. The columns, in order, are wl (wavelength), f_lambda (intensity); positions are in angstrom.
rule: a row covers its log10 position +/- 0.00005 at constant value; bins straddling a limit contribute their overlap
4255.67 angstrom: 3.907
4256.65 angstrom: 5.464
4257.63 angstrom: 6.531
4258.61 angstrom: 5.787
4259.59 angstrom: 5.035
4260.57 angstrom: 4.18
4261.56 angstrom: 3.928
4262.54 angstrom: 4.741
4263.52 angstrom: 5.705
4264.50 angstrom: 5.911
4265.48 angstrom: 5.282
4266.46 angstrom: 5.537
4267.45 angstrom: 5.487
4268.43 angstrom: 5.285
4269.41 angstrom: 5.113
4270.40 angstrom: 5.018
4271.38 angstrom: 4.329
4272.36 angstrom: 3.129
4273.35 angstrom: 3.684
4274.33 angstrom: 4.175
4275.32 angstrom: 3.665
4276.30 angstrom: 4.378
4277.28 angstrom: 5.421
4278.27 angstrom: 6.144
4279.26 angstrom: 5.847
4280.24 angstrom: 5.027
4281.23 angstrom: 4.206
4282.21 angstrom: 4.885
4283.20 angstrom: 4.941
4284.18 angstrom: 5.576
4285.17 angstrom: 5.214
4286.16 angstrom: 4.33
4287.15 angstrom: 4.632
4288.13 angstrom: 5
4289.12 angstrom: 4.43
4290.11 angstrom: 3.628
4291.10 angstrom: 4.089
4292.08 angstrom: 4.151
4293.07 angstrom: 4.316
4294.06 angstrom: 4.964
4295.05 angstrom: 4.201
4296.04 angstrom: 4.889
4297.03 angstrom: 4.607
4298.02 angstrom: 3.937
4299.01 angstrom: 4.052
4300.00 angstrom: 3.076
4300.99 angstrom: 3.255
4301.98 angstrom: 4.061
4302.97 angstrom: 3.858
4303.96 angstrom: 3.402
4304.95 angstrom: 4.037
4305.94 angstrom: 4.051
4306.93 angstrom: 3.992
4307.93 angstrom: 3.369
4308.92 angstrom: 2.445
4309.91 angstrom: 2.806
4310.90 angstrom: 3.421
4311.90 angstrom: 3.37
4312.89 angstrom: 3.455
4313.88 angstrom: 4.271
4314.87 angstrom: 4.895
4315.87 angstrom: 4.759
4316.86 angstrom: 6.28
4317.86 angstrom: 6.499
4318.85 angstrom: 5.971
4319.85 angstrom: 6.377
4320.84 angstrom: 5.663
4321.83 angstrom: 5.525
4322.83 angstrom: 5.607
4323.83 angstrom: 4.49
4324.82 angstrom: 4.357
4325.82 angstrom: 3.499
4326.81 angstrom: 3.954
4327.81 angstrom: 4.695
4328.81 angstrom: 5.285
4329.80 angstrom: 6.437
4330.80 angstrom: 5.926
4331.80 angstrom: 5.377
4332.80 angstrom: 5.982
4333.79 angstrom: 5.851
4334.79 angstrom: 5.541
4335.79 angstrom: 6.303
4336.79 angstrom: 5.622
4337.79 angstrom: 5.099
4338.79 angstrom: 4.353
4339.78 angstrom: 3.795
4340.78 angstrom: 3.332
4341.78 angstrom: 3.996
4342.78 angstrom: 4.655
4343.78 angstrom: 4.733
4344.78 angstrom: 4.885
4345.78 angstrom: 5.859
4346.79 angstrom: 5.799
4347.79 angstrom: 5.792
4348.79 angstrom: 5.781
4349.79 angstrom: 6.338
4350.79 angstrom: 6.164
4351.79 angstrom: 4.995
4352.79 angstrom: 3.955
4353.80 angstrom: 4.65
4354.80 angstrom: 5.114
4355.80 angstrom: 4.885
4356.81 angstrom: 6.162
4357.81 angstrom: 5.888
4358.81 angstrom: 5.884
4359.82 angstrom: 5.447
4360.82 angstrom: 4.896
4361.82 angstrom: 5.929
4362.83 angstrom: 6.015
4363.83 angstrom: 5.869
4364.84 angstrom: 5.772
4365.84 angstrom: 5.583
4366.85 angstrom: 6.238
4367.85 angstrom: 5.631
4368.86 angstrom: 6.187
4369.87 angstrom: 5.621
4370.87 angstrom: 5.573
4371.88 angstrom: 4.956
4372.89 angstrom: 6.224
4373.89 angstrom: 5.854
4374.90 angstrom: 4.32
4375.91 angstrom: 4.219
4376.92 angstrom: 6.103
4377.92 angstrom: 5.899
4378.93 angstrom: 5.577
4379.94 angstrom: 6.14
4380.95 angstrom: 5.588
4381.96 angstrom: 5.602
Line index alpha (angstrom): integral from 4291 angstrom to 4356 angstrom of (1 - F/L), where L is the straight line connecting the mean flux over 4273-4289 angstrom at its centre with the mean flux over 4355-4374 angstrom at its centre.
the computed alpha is 6.9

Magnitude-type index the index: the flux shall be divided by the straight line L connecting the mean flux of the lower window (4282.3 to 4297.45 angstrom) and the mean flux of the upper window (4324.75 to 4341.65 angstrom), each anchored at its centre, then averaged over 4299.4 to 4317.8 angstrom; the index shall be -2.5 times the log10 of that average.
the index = 0.23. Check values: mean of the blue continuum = 4.6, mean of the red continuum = 5.02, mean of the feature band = 3.89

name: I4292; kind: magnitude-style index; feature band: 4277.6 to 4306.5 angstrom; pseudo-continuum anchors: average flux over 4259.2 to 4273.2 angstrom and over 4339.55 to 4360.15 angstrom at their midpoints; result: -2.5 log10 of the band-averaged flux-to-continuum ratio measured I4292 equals 0.119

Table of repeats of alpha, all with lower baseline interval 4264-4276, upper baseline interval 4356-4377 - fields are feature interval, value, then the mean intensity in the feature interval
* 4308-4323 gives 1.3 angstrom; 4.7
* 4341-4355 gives 0.7 angstrom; 5.16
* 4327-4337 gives -0.7 angstrom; 5.65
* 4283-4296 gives 0.8 angstrom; 4.58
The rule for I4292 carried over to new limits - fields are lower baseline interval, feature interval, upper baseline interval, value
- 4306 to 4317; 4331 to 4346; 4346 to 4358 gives -0.029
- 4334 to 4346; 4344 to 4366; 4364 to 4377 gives -0.067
